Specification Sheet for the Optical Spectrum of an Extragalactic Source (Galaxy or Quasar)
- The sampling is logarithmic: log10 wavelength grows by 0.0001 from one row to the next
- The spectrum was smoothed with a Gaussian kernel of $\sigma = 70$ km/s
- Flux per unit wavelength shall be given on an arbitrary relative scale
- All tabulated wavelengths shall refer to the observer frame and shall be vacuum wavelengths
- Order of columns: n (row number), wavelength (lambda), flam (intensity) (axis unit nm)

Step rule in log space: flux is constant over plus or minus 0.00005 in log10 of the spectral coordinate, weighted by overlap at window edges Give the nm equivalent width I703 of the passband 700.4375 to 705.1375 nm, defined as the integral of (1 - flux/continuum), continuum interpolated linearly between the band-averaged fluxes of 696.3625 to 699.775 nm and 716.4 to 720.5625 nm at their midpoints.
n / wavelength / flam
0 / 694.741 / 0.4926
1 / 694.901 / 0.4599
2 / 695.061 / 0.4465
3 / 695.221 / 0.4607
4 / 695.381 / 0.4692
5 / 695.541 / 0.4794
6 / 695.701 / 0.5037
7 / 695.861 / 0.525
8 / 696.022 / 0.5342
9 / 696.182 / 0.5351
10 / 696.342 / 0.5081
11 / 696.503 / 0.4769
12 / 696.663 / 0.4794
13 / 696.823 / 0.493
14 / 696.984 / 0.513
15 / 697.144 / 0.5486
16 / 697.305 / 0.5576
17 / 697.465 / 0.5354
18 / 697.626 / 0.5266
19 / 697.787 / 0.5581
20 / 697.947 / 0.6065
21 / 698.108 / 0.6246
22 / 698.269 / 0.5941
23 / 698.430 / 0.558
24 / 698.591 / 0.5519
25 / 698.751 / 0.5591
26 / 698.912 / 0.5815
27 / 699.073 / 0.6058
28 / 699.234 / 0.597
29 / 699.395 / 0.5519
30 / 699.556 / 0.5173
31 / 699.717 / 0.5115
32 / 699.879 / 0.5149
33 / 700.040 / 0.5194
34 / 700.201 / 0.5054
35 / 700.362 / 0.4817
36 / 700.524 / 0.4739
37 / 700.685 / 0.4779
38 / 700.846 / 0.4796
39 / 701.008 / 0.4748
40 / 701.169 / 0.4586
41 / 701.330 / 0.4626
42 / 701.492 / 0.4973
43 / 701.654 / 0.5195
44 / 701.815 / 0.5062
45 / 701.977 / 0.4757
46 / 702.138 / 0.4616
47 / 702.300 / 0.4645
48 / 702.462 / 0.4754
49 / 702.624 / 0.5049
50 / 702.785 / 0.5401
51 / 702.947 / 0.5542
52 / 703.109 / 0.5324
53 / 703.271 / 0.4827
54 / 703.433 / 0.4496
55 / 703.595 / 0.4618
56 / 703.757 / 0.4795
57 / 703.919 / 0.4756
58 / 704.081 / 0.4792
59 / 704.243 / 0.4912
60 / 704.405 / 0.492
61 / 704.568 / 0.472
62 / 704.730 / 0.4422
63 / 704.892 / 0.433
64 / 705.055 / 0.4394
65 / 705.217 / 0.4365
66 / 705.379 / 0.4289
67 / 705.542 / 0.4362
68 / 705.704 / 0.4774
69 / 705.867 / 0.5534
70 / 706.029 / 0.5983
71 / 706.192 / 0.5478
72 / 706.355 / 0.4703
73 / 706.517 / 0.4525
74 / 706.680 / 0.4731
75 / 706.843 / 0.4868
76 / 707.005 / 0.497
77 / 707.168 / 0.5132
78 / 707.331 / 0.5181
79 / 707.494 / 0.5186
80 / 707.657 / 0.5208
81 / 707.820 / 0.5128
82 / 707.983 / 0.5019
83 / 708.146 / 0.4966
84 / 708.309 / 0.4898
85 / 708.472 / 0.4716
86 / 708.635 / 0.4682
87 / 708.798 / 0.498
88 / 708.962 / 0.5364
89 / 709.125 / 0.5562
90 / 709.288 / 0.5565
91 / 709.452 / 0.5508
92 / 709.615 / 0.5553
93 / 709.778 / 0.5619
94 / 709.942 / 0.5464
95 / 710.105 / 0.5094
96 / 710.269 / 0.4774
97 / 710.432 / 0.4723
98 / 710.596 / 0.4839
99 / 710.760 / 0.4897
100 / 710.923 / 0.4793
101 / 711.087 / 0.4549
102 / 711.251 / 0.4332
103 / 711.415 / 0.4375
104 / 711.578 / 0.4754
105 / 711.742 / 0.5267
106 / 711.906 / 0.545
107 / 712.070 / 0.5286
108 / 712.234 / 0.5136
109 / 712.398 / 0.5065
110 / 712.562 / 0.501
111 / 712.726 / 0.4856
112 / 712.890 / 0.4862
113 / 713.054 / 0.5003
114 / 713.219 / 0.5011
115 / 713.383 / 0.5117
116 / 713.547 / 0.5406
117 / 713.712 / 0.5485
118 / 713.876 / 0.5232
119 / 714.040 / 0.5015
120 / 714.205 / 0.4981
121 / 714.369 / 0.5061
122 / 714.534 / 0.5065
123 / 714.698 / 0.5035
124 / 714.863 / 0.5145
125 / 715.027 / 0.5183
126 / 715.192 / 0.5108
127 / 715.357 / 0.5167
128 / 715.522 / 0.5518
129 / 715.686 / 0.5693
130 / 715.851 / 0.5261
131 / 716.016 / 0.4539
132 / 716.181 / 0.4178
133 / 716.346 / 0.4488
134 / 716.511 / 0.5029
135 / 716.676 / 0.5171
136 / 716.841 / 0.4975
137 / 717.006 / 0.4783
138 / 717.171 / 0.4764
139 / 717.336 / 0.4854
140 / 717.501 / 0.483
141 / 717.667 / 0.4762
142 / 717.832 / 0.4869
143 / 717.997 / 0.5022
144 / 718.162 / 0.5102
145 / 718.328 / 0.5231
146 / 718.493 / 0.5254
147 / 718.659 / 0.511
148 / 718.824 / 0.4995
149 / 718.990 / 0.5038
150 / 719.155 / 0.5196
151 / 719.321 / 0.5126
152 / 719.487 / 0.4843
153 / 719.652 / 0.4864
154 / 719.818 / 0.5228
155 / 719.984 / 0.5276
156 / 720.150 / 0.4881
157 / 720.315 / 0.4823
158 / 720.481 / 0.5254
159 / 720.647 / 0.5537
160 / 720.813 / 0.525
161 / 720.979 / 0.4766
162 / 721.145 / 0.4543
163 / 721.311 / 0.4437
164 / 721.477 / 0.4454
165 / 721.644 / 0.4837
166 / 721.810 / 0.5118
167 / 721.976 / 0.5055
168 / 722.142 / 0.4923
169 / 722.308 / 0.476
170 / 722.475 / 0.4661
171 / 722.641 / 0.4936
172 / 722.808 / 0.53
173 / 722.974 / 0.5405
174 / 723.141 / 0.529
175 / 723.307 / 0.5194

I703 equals 0.50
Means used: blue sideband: 0.549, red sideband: 0.501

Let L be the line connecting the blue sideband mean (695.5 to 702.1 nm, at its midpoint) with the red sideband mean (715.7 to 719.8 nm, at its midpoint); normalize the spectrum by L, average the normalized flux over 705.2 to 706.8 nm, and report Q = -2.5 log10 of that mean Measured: 0.05 mag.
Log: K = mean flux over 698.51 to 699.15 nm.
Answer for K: 0.575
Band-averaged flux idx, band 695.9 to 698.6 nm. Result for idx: 0.541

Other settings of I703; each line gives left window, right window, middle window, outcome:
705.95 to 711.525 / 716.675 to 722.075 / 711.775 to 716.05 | -0.122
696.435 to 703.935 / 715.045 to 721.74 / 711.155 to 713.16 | 0.038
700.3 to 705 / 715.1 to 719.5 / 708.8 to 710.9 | -0.134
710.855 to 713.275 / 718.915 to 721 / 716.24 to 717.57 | 0.046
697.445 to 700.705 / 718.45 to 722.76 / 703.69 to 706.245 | 0.256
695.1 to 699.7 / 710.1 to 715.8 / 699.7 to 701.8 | 0.155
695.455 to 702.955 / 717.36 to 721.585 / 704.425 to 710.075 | 0.122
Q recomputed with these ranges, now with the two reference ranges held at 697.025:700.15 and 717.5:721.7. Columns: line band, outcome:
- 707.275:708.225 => 0.04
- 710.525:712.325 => 0.07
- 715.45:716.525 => 0.03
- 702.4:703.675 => 0.09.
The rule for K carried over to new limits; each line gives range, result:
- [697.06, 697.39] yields 0.553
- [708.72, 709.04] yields 0.516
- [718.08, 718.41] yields 0.516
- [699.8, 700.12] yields 0.517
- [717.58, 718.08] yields 0.489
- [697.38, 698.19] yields 0.57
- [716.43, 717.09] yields 0.499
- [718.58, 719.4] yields 0.509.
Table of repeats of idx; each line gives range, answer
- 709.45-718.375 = 0.502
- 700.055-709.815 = 0.494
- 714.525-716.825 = 0.504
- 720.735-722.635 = 0.48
